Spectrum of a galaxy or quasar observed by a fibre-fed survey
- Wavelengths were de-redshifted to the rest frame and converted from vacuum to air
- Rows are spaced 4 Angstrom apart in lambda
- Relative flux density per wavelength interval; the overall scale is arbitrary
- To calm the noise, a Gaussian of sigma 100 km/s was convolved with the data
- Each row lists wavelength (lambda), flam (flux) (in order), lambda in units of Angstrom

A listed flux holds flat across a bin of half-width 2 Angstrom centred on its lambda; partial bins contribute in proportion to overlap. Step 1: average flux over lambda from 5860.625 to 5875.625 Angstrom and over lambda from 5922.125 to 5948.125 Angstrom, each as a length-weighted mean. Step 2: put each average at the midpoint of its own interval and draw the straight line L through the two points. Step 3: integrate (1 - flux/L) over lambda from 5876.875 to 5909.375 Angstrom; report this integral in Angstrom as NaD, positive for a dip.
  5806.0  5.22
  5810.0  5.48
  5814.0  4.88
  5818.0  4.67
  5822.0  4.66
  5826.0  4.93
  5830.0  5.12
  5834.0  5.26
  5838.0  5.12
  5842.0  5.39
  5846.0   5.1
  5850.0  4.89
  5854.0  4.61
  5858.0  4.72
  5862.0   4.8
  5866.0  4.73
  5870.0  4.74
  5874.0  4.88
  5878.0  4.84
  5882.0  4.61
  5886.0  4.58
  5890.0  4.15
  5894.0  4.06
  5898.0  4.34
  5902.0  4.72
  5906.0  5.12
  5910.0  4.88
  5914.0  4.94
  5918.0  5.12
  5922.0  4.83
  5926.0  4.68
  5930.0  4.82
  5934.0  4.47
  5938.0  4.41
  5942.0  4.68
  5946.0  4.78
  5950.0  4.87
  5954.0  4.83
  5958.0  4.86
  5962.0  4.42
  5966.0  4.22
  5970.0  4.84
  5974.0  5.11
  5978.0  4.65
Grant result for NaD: 1.2 Angstrom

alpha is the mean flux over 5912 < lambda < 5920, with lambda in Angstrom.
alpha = 5.03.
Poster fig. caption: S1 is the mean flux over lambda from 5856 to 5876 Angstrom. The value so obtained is 4.77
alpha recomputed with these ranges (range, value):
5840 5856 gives 5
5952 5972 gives 4.63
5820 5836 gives 4.99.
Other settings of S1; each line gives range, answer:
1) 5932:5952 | 4.64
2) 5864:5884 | 4.76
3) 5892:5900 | 4.2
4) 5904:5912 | 5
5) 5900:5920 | 4.96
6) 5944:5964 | 4.75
